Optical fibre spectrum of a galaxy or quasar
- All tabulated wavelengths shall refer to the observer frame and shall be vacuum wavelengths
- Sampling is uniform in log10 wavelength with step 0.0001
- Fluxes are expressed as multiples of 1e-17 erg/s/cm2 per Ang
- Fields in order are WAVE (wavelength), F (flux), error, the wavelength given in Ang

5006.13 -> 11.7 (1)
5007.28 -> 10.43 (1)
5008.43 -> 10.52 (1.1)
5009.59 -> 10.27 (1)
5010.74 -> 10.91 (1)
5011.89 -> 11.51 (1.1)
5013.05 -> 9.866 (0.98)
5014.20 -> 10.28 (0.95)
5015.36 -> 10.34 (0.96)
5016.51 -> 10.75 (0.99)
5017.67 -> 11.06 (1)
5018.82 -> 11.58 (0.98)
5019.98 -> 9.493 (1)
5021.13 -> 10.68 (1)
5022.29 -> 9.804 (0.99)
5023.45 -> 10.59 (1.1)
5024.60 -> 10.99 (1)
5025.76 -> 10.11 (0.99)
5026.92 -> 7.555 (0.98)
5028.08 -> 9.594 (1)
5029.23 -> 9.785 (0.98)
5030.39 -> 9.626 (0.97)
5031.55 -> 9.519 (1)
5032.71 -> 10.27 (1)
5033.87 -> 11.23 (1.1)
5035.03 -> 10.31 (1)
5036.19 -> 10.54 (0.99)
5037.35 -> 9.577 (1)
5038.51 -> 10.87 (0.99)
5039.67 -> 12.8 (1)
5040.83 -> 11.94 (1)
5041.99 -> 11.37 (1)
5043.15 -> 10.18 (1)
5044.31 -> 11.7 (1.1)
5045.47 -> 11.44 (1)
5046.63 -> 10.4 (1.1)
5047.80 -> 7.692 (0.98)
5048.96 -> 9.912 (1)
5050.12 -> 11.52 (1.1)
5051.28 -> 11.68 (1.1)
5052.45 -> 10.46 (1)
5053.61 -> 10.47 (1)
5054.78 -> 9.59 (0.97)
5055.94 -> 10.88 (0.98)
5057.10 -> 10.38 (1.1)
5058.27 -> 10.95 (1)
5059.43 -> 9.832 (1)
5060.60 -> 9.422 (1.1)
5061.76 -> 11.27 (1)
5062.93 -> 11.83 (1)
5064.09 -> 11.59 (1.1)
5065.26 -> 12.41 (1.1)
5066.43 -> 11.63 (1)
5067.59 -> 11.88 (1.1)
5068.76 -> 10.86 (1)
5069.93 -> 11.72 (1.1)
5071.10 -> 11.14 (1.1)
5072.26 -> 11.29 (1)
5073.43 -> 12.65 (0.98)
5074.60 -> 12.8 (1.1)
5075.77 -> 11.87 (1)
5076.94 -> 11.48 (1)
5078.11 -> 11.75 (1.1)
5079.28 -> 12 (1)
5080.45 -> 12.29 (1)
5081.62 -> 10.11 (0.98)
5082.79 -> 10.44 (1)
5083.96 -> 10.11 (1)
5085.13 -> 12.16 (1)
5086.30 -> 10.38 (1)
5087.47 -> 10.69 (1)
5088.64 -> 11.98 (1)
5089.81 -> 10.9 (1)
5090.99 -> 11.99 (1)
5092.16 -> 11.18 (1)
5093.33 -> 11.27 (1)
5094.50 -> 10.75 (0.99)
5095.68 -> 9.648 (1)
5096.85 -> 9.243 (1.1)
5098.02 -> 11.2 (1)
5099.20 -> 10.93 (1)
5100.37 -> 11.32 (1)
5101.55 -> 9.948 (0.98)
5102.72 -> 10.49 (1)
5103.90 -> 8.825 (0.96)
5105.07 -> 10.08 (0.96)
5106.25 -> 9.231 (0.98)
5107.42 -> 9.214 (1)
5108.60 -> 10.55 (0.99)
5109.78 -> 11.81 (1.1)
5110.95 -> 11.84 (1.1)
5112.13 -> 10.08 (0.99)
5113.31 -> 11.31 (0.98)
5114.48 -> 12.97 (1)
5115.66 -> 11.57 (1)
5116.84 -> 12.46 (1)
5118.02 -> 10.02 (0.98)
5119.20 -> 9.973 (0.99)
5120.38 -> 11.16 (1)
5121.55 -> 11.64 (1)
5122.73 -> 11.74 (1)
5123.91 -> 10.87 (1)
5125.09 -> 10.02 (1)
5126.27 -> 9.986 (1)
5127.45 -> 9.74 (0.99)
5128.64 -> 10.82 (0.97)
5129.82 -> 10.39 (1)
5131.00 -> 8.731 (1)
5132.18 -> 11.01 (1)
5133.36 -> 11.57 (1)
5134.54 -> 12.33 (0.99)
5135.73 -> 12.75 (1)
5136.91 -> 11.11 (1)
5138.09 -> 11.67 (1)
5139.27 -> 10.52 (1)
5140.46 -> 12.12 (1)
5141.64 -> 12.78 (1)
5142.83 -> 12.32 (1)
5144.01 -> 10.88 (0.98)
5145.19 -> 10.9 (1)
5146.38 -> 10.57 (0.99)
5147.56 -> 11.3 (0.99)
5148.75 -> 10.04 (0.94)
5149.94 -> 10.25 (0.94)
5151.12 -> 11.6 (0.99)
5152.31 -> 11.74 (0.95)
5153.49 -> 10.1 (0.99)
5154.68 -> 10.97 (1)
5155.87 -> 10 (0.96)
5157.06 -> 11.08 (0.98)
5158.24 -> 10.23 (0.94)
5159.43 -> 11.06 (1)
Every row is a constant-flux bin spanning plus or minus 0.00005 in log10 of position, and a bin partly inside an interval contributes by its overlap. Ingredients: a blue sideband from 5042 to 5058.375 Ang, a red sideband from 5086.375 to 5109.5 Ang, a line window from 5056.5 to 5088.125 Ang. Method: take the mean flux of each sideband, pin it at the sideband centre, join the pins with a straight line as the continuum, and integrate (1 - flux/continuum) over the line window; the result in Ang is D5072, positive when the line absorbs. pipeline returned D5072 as -2.3 Ang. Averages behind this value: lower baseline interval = 10.5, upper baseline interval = 10.5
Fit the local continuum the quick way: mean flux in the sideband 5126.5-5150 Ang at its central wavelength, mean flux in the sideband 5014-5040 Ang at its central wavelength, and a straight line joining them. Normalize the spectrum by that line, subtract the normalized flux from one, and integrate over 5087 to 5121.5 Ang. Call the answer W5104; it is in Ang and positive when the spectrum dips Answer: 0.2 Ang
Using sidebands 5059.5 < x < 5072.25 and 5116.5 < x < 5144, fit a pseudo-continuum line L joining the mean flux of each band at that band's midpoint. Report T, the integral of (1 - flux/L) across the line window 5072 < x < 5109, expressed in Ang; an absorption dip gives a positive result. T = 1.1 Ang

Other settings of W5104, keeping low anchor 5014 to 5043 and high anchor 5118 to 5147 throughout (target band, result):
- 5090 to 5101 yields 0.0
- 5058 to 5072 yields -0.8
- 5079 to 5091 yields -0.4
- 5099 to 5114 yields 0.6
